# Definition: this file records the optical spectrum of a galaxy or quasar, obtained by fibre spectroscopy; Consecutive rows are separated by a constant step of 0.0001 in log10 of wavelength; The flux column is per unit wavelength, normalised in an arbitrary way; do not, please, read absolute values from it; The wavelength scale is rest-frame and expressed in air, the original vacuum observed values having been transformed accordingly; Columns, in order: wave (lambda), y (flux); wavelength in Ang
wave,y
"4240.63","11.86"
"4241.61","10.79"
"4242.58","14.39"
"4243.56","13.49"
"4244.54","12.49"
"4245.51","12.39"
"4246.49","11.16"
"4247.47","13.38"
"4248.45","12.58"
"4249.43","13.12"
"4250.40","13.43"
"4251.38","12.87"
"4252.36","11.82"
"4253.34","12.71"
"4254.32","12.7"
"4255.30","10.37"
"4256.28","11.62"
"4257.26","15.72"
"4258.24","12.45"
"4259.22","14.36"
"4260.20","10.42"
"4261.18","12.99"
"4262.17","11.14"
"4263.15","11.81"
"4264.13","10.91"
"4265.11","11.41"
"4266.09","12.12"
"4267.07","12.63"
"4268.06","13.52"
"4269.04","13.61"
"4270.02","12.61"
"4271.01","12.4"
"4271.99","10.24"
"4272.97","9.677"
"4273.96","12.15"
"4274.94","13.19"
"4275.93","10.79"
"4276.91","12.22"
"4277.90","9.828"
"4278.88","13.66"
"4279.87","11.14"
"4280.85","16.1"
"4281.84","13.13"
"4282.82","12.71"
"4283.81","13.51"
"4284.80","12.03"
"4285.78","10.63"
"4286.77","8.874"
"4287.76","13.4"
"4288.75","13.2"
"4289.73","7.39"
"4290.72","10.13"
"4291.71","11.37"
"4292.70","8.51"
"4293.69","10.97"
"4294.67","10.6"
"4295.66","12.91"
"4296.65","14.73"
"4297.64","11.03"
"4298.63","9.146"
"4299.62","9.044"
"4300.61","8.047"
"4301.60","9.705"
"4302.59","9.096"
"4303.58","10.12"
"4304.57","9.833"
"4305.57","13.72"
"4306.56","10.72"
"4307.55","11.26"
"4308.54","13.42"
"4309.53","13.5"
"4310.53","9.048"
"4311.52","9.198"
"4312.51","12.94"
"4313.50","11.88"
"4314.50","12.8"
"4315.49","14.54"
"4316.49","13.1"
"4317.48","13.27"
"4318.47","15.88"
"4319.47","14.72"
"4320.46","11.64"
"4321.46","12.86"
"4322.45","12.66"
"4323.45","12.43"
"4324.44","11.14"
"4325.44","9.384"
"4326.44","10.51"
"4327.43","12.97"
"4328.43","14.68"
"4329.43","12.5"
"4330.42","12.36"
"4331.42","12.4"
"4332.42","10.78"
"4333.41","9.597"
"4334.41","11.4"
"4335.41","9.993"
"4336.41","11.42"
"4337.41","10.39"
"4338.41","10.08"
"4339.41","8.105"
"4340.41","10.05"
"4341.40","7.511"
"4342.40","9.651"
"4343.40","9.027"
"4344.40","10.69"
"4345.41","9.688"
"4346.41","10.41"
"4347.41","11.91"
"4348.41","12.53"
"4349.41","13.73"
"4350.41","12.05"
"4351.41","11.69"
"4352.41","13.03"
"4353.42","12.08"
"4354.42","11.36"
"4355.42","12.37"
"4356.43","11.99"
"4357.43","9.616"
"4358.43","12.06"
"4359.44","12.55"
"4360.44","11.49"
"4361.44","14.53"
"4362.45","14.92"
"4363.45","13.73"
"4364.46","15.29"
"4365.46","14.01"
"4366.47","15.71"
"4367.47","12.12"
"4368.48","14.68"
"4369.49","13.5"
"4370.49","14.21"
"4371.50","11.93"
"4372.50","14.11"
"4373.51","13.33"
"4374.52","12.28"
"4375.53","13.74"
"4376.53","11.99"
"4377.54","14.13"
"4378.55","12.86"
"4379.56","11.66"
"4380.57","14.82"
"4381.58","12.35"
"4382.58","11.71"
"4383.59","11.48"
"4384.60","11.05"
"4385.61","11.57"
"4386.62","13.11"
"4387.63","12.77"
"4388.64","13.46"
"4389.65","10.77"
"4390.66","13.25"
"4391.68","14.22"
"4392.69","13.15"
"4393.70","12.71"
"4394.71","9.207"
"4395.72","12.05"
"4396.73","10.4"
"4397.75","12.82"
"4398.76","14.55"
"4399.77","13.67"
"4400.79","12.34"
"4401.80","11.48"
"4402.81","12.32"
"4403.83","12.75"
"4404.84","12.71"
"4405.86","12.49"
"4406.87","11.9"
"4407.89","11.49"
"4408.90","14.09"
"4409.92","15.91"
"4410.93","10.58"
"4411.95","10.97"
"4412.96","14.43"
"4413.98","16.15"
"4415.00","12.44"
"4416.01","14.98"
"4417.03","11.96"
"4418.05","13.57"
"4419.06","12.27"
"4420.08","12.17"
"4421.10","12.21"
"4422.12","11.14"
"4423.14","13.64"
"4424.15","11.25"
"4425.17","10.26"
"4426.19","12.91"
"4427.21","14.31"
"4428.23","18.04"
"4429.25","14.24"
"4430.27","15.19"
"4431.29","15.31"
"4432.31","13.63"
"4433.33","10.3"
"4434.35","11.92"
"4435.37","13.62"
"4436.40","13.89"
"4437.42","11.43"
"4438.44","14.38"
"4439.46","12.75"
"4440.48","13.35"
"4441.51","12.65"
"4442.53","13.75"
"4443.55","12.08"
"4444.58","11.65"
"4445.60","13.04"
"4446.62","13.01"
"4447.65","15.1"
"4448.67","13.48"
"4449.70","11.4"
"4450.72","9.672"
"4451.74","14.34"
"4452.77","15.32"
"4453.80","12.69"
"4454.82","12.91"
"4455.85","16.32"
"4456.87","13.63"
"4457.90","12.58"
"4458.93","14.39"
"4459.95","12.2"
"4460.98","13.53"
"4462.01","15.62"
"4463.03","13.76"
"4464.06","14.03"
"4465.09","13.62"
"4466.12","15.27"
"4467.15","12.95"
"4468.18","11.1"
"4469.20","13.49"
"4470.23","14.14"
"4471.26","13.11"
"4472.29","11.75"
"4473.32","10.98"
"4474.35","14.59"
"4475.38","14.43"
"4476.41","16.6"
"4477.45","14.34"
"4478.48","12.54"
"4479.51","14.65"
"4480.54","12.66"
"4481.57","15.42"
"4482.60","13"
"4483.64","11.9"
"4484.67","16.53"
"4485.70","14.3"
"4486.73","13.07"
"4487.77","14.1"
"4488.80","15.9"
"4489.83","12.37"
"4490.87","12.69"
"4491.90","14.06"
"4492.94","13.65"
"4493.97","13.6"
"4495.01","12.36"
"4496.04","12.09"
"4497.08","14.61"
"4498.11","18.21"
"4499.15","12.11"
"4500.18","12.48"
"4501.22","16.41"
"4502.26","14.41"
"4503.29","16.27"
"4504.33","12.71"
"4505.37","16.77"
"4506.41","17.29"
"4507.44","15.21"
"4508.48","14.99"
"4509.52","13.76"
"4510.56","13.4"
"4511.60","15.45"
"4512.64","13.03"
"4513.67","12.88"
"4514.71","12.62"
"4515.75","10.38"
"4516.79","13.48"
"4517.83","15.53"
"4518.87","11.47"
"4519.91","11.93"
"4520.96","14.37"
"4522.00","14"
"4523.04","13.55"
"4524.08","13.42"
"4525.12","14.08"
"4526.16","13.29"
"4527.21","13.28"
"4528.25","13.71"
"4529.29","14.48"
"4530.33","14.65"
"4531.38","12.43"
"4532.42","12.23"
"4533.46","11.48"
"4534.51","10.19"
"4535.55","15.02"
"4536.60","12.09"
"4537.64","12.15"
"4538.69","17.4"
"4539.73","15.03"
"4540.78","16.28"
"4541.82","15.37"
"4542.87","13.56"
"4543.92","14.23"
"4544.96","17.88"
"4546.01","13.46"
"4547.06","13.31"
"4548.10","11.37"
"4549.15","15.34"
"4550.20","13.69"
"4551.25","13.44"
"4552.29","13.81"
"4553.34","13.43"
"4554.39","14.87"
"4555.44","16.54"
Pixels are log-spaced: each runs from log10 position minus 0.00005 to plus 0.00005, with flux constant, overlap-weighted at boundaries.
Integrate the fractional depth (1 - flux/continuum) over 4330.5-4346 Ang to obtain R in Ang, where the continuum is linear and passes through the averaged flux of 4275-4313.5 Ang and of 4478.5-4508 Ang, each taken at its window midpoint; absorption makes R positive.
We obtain 2.4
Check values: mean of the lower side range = 11.3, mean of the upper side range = 14.2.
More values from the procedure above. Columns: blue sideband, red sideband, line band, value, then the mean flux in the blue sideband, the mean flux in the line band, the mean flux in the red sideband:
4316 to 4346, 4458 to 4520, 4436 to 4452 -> 0.35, 11.4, 12.9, 13.8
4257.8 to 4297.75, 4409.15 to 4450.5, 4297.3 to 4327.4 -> 1.43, 11.9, 11.6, 13.1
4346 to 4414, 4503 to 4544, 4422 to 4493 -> -0.83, 12.7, 13.5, 13.8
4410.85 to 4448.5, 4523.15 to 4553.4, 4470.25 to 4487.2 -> -0.41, 13.1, 13.8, 13.8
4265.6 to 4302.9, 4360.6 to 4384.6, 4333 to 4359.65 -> 3.95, 11.5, 10.9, 13.4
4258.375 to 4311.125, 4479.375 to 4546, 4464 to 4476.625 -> 0.03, 11.5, 13.5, 13.9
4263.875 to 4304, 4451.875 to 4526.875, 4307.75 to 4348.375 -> 1.41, 11.4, 11.5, 13.8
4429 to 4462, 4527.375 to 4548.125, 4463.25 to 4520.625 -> -1.10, 13.3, 13.8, 13.9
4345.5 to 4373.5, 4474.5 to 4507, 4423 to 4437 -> 0.15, 12.8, 13.4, 14.2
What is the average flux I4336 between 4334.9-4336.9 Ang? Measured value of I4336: 10.7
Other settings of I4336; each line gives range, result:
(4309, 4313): 11.2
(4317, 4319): 14.6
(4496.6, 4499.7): 15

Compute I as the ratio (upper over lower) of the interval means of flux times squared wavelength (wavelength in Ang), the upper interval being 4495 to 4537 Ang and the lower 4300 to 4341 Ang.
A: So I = 1.30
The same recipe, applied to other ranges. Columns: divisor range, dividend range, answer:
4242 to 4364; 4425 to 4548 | 1.26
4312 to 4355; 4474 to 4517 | 1.30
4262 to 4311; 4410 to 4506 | 1.28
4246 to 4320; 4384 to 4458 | 1.16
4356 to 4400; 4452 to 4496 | 1.11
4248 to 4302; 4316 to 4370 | 1.05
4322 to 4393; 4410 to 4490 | 1.15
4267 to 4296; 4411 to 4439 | 1.20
